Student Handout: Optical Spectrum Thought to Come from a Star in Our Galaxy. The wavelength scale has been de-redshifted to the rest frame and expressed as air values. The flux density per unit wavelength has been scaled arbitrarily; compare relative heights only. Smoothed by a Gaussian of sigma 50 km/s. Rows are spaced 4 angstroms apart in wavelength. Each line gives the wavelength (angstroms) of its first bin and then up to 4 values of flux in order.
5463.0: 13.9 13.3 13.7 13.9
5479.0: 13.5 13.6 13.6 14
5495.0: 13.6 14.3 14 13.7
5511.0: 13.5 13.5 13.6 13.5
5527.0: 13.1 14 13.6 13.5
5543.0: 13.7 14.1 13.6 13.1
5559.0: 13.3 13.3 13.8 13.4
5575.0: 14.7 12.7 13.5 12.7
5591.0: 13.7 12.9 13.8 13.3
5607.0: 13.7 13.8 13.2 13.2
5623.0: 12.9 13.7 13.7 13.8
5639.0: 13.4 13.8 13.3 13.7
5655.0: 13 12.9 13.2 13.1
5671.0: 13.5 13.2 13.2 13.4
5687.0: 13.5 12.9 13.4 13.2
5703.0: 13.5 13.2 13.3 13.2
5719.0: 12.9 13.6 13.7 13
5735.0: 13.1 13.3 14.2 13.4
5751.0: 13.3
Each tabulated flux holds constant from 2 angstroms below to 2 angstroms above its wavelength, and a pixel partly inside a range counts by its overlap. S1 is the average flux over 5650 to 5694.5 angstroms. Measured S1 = 13.2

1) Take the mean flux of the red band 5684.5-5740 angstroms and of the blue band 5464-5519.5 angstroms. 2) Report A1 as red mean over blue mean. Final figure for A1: 1.0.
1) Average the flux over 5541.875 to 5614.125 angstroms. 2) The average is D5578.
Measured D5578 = 13.5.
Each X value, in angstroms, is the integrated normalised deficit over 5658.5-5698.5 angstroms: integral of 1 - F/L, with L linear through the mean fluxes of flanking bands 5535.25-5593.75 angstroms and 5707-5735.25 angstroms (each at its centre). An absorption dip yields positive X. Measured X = 0.3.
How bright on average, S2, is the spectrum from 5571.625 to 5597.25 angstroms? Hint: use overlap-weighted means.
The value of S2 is 13.4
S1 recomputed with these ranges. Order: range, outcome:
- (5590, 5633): 13.4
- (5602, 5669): 13.4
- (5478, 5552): 13.7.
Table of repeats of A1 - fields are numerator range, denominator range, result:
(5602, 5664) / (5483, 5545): 0.98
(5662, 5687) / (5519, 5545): 0.98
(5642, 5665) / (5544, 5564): 0.98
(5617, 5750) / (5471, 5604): 0.98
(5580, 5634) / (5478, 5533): 0.98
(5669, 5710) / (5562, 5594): 0.99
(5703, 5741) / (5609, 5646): 0.98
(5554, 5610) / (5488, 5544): 0.98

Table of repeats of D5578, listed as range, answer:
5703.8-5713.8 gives 13.3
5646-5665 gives 13.2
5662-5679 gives 13.2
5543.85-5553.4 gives 13.8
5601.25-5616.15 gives 13.5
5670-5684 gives 13.3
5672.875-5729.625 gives 13.3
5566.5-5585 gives 13.6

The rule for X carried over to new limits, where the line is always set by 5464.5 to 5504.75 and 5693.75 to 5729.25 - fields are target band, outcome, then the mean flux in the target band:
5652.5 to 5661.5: 0.28 angstroms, 13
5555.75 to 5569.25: 0.17 angstroms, 13.4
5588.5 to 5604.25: 0.16 angstroms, 13.4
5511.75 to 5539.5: 0.27 angstroms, 13.5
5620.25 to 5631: 0.10 angstroms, 13.4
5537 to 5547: -0.04 angstroms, 13.7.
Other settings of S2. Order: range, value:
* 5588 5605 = 13.4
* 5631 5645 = 13.7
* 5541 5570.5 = 13.5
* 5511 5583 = 13.6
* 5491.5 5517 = 13.8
